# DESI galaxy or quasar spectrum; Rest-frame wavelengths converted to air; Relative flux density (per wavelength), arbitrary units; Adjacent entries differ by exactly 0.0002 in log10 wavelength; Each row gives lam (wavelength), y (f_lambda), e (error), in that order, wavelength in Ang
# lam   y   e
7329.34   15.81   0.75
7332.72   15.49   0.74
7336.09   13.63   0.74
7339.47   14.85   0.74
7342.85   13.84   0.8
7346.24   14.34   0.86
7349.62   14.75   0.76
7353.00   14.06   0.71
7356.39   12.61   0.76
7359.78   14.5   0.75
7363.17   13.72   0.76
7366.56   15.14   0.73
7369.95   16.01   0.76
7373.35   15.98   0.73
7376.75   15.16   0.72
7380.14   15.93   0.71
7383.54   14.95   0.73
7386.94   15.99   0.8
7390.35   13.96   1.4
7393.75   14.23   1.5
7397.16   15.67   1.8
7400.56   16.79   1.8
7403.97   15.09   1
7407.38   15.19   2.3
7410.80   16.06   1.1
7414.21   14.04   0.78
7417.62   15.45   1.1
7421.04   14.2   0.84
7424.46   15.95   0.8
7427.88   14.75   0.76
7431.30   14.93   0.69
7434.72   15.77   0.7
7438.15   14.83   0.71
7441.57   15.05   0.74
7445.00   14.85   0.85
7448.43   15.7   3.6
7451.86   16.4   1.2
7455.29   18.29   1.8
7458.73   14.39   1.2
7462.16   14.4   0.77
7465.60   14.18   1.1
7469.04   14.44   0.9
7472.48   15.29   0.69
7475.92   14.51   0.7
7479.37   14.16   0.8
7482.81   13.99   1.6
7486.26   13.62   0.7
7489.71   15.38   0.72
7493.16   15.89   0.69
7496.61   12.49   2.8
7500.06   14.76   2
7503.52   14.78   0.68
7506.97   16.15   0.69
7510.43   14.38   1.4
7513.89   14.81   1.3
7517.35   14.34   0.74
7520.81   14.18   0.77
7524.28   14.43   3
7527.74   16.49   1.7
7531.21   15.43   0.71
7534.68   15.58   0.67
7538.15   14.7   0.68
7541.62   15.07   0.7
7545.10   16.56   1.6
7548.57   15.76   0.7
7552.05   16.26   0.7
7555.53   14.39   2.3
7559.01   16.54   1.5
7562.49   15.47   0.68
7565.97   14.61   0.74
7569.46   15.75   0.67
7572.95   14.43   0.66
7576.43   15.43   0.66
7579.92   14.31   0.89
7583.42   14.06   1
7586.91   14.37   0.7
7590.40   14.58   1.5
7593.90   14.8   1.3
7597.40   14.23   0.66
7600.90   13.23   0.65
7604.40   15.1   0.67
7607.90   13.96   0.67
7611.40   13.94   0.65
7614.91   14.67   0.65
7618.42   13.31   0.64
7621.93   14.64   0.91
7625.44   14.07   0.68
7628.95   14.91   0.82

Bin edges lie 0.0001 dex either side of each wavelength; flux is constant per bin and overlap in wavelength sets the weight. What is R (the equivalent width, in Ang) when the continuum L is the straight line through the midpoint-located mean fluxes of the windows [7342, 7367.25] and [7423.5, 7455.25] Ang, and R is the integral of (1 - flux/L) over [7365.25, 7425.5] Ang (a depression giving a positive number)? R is -2.3 Ang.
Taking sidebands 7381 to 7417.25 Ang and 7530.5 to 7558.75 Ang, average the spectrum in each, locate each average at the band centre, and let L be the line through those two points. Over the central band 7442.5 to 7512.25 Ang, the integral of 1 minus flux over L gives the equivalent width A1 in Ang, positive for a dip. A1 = 2.2 Ang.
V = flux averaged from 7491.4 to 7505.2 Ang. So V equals 14.5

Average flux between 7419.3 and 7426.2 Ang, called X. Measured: 15.1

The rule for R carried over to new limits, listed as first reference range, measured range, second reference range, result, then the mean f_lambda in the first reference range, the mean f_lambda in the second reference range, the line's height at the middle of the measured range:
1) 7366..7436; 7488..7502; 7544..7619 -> 0.4 Ang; 15.3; 14.8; 15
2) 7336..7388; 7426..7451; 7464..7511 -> -0.9 Ang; 14.7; 14.6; 14.6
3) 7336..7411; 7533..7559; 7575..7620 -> -2.0 Ang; 14.9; 14.3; 14.4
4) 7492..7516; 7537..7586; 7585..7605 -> -2.5 Ang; 14.7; 14.3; 14.5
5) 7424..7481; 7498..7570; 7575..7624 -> -2.7 Ang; 15.2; 14.3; 14.7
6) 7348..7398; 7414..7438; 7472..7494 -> -0.6 Ang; 14.8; 14.6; 14.7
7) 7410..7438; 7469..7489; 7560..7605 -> 0.8 Ang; 15.1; 14.7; 14.9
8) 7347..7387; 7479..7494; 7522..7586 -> 0.5 Ang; 14.8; 15.3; 15.1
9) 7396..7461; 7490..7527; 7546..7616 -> 1.0 Ang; 15.4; 14.8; 15.1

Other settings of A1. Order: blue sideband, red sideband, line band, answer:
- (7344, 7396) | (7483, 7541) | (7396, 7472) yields -2.6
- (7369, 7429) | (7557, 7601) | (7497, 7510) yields 0.1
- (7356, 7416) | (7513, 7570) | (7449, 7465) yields -0.6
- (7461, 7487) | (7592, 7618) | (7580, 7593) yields -0.1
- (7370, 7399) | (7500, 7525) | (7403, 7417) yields 0.0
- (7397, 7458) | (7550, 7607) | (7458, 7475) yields 0.9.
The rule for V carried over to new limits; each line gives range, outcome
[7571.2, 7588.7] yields 14.5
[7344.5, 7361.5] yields 14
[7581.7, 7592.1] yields 14.3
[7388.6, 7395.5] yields 14.1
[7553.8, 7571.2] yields 15.4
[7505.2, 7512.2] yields 15.3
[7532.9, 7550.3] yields 15.5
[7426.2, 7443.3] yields 15.1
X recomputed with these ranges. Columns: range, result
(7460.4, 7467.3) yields 14.3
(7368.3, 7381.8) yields 15.8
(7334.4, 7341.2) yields 14.3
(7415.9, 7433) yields 15.1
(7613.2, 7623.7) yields 14.2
